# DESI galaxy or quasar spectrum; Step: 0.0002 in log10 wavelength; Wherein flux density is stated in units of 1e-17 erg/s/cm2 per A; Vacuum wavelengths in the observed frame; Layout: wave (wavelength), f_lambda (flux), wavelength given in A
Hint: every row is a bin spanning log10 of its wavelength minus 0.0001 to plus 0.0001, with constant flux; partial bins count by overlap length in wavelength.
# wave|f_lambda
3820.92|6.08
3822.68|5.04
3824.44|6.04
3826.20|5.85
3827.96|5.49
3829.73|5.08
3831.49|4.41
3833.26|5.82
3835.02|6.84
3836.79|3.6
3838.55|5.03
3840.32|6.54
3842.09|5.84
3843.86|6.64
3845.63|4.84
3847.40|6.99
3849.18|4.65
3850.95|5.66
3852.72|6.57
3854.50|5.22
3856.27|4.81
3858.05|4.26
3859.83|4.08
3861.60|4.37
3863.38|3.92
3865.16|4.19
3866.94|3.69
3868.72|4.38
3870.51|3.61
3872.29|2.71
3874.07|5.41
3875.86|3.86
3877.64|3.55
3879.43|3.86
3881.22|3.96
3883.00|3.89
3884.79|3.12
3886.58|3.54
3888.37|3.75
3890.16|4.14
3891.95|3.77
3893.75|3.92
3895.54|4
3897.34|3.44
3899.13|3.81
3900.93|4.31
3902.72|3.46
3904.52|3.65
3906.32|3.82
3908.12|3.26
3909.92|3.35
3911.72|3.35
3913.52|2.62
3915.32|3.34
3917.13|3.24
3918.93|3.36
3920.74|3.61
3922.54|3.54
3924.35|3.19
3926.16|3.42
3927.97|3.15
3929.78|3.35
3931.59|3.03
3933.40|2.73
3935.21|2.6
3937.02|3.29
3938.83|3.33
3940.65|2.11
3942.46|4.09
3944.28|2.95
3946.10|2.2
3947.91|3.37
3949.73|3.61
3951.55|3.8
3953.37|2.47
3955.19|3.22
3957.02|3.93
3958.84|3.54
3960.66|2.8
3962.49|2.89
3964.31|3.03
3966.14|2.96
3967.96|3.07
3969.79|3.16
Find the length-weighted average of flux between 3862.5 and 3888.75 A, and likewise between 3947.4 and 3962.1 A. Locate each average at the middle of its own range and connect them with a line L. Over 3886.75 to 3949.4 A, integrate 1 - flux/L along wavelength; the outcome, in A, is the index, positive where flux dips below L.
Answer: 3.4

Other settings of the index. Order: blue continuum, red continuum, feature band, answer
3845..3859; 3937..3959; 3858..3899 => 7.7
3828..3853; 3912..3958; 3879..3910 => 3.5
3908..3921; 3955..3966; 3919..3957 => 0.7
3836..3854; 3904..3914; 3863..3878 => 2.5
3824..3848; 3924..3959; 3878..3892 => 2.3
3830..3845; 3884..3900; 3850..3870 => 0.8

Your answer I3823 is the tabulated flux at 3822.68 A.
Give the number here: 5.04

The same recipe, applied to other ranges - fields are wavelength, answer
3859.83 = 4.08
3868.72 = 4.38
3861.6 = 4.37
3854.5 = 5.22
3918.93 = 3.36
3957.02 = 3.93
